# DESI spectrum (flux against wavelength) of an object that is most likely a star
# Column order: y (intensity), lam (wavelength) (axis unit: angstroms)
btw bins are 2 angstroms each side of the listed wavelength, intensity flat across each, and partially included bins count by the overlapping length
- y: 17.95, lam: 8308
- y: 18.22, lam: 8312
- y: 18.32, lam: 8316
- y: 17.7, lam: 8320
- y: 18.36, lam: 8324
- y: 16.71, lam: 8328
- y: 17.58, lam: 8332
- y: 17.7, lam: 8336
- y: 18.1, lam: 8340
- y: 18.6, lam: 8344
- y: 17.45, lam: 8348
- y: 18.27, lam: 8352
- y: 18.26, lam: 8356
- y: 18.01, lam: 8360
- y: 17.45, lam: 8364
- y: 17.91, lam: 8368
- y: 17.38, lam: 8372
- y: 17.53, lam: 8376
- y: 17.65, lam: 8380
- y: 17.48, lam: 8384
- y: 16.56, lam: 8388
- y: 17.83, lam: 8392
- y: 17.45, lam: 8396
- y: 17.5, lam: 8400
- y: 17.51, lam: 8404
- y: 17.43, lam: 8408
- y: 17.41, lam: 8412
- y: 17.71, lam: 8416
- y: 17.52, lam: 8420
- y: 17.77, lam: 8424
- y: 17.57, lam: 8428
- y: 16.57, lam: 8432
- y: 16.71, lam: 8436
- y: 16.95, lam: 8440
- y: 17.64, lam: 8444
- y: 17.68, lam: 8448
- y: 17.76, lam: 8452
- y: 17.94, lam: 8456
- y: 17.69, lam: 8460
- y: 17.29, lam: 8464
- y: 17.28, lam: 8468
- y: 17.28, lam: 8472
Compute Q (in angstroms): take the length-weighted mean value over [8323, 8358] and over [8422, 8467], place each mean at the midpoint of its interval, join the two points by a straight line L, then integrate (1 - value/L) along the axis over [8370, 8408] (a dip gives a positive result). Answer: 0.5 angstroms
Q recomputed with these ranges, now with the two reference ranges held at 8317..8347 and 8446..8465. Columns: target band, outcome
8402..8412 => 0.2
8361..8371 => 0.1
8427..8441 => 0.6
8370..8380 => 0.2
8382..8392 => 0.3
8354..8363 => -0.1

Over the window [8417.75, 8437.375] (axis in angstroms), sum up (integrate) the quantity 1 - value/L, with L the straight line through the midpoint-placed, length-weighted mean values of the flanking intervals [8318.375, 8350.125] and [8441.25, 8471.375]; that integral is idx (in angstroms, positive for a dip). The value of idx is 0.4 angstroms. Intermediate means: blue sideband 17.8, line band 17.3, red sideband 17.6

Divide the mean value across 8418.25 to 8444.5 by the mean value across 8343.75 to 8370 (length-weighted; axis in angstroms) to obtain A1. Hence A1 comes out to 0.96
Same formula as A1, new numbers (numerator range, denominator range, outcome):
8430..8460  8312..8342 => 0.97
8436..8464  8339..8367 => 0.97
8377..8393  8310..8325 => 0.96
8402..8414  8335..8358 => 0.97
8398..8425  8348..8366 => 0.98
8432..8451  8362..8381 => 0.98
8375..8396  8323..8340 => 0.99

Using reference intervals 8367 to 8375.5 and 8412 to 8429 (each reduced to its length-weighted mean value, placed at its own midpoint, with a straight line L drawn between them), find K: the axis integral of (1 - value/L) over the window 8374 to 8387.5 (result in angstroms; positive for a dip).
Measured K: 0.1 angstroms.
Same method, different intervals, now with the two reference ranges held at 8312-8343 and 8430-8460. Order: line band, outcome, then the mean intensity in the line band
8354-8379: -0.11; 17.8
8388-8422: 0.05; 17.5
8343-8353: -0.16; 18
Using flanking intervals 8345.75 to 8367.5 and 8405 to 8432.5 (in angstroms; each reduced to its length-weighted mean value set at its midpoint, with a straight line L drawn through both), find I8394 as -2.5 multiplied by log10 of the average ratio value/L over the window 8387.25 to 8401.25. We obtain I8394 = 0.015 mag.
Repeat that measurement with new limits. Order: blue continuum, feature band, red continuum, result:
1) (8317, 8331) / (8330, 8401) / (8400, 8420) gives -0.01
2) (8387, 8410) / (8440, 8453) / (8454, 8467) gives 0.00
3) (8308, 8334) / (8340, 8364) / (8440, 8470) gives -0.02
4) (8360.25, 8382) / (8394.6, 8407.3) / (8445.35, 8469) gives 0.01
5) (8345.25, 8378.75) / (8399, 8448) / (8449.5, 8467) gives 0.02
